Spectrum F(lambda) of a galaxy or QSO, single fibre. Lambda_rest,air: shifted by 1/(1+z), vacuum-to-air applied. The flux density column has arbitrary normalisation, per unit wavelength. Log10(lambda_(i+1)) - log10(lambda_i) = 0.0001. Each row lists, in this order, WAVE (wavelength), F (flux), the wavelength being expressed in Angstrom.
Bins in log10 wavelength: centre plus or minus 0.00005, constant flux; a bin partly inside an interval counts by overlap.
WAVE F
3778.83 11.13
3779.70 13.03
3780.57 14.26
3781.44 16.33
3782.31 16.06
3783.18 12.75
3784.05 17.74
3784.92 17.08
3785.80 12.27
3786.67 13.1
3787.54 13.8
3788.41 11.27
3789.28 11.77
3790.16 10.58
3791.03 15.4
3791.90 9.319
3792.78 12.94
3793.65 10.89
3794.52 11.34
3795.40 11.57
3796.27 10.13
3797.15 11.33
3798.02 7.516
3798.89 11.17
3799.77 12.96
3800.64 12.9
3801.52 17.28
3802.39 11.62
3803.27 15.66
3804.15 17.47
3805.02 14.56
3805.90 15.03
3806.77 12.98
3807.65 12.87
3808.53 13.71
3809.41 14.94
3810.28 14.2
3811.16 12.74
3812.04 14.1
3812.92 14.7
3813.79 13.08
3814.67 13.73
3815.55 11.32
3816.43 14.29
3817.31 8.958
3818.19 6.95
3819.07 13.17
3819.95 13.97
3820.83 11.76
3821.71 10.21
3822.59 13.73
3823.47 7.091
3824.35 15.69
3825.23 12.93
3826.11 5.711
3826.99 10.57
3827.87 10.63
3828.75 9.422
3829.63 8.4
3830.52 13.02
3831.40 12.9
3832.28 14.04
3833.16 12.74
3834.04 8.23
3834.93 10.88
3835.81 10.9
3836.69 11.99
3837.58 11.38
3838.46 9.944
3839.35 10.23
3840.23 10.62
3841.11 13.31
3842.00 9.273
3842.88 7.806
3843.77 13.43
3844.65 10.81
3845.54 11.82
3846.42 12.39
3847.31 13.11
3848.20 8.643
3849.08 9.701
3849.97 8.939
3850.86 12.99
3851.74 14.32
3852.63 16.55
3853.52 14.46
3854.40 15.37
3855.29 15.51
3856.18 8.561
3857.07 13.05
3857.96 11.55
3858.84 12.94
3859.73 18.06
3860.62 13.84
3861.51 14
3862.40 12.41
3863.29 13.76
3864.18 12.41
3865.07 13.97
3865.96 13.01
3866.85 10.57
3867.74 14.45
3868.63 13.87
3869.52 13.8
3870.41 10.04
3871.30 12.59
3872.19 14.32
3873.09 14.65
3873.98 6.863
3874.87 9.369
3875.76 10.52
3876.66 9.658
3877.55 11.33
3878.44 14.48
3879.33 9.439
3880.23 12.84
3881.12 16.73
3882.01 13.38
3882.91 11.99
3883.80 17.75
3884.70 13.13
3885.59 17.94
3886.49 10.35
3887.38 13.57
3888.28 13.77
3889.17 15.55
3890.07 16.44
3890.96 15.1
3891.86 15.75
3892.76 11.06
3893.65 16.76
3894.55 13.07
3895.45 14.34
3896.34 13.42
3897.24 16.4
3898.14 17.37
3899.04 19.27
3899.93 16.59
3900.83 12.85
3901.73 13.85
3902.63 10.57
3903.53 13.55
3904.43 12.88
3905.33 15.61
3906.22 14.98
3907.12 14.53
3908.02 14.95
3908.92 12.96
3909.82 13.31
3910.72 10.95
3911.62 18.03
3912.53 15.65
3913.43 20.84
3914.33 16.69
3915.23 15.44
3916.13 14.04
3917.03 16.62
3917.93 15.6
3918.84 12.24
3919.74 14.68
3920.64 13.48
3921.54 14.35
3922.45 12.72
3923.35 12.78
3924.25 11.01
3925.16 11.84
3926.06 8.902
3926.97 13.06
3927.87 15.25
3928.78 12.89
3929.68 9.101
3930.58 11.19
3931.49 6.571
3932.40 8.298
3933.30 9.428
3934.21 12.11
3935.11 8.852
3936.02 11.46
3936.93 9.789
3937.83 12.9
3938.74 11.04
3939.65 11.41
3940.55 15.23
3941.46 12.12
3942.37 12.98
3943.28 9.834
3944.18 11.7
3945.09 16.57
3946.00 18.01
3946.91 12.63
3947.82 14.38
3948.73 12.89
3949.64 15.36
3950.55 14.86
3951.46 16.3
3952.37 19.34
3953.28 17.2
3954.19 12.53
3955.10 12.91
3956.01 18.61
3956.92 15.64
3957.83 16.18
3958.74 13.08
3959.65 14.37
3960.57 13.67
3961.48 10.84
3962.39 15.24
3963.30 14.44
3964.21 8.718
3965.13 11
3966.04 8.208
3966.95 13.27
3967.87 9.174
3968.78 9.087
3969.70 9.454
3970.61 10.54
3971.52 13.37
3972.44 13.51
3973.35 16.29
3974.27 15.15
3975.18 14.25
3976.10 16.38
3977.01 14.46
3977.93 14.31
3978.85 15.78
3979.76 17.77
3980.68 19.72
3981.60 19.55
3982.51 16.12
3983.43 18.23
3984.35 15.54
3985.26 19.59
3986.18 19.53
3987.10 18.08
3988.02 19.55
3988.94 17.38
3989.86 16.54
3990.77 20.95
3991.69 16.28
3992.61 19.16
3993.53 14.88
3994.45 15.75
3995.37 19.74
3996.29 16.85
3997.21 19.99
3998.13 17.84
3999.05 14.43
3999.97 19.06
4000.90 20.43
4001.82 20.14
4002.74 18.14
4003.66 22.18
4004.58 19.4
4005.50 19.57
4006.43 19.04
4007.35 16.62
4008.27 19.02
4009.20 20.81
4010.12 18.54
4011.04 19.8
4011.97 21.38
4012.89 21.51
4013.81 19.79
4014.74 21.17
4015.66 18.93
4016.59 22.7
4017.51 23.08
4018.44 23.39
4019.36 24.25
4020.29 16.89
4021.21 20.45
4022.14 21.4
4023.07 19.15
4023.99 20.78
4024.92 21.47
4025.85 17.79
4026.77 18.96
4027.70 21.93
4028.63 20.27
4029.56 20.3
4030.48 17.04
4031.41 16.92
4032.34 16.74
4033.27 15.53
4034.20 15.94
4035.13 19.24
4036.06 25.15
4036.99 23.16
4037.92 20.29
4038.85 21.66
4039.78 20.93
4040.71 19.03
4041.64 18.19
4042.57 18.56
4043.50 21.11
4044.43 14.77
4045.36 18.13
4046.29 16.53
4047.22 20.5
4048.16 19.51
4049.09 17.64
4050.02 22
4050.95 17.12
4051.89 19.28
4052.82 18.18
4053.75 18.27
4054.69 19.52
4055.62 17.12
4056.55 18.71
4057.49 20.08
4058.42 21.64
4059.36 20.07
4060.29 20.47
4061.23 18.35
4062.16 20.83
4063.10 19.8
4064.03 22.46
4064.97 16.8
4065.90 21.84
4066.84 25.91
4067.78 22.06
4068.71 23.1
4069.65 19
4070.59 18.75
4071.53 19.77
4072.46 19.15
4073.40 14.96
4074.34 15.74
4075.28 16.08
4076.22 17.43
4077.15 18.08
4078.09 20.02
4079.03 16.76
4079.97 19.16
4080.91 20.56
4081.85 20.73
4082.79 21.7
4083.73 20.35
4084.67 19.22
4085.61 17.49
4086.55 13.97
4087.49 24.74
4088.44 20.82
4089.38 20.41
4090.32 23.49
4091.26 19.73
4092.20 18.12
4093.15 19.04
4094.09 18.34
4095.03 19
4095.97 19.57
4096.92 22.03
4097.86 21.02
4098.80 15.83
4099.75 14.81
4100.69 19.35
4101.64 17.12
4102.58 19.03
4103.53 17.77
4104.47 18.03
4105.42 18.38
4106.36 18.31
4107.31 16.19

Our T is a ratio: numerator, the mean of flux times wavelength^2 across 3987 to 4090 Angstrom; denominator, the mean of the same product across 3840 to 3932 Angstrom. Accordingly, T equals 1.57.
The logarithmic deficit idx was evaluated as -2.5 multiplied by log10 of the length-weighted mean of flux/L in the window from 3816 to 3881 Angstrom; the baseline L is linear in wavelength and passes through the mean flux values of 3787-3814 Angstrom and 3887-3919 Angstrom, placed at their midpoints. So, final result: 0.17 mag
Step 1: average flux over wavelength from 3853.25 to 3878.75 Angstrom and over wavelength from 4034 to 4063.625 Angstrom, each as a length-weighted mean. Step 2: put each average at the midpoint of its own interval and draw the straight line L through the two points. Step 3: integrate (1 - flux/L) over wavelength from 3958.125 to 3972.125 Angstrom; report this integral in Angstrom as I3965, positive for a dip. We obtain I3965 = 3.99 Angstrom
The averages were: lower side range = 12.7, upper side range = 19.5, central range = 11.7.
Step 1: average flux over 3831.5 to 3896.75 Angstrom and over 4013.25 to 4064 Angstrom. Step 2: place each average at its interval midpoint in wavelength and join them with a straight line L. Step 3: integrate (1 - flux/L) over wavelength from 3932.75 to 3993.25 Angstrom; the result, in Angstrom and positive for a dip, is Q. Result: 8.3 Angstrom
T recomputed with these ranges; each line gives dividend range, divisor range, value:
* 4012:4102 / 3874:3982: 1.53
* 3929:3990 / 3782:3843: 1.23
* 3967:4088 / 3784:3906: 1.61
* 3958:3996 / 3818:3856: 1.41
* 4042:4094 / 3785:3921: 1.66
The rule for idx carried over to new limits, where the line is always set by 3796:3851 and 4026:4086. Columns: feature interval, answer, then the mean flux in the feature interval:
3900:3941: 0.15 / 13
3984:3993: -0.07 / 18.3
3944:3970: 0.18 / 13.7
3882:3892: -0.05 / 14.6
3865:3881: 0.12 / 12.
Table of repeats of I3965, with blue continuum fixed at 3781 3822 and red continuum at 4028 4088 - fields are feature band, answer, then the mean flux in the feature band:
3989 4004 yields -0.4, 18.2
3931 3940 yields 3.4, 10.2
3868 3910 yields 4.0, 13.7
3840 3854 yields 2.3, 11.8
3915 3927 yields 2.0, 13.3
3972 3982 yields 0.7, 16.1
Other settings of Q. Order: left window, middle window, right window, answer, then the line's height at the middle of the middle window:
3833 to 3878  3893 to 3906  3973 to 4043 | -0.6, 14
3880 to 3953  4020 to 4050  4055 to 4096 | -2.0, 18.1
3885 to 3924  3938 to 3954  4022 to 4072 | 1.9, 16.1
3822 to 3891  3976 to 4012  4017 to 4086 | -1.6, 17.4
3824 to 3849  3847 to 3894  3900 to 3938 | -4.8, 11.9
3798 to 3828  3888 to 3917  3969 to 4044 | 0.9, 15.4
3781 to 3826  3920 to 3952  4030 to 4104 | 7.4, 16.1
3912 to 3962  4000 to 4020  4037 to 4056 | -3.8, 17.2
